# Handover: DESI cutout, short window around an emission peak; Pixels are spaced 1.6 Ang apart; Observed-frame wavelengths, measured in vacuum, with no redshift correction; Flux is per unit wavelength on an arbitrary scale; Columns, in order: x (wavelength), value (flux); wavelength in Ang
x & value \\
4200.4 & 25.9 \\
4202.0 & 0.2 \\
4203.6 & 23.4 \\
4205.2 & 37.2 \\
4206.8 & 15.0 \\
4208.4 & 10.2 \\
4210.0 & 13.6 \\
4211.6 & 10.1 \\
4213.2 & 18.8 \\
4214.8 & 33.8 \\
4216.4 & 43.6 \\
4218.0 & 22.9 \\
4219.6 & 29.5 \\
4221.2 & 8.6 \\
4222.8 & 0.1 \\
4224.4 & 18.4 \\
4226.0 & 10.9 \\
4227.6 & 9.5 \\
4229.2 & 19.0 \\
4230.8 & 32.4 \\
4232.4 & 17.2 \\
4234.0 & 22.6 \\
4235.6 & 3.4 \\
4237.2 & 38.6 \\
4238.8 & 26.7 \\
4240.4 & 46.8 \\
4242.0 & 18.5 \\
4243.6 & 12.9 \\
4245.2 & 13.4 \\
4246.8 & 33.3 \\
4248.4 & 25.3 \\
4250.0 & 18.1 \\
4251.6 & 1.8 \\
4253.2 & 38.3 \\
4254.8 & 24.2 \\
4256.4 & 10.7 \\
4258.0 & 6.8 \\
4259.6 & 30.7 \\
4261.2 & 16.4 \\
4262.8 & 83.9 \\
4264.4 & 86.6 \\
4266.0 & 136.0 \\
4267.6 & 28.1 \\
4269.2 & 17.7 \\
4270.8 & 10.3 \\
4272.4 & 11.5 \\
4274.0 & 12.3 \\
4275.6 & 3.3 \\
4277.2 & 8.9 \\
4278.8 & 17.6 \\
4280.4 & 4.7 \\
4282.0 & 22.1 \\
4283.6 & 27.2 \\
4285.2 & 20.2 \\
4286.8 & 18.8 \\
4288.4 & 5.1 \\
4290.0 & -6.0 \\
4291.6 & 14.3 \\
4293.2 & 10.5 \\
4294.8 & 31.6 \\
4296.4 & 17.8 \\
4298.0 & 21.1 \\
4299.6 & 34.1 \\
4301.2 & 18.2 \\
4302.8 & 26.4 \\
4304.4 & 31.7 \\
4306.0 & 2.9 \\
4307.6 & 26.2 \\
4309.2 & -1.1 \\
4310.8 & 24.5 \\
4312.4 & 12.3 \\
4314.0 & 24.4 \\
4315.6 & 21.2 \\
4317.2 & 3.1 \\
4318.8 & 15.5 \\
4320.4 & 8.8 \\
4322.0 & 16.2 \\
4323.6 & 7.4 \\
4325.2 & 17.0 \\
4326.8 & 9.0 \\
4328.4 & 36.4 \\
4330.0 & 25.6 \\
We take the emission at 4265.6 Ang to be [O II]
